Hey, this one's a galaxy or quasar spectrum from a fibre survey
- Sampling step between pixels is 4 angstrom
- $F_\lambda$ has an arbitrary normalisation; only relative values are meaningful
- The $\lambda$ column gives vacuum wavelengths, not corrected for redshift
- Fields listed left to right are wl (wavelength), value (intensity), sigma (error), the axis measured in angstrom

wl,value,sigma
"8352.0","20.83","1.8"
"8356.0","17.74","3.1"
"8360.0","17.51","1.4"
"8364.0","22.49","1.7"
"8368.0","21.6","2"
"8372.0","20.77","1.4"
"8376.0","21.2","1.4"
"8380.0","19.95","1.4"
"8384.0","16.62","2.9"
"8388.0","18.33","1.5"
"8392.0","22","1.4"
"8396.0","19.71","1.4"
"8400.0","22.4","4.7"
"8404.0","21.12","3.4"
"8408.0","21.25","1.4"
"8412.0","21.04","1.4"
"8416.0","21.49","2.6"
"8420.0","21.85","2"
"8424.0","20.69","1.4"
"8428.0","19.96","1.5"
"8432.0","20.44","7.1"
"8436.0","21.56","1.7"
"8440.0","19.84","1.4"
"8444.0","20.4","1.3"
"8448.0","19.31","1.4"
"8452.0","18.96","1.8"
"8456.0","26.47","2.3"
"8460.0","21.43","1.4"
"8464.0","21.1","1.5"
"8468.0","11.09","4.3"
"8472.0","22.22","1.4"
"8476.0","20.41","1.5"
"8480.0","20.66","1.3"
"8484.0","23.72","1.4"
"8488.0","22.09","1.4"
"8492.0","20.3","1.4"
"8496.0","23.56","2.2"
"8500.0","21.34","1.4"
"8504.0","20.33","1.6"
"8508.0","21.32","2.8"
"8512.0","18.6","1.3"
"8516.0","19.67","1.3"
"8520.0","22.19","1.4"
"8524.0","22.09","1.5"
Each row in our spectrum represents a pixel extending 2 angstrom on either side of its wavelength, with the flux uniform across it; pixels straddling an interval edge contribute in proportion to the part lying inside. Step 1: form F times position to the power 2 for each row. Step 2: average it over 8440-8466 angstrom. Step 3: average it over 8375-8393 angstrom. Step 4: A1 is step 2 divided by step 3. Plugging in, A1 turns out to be 1.11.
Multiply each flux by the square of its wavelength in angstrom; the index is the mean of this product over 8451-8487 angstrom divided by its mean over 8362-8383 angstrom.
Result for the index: 1.01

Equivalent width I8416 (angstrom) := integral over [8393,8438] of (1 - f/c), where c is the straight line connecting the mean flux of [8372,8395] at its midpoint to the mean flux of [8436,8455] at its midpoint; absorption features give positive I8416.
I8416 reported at -2.5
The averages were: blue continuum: 19.7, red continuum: 20.2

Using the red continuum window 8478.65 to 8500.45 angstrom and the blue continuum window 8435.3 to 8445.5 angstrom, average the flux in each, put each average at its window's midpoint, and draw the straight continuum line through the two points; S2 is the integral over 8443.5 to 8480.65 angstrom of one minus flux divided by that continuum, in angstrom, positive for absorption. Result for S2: 1.71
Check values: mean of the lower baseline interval 20.5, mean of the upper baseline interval 22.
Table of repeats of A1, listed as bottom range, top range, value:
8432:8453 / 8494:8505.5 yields 1.10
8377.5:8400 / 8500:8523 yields 1.08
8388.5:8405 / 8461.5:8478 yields 0.91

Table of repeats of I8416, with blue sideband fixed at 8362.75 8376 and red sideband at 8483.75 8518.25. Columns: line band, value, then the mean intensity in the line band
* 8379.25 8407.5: 1.8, 20.1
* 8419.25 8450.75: 1.3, 20.4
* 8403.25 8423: 0.0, 21.3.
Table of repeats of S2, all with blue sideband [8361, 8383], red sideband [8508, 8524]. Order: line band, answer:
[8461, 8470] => 1.7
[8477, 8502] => -1.6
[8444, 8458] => -0.5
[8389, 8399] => 0.0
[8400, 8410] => -0.3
